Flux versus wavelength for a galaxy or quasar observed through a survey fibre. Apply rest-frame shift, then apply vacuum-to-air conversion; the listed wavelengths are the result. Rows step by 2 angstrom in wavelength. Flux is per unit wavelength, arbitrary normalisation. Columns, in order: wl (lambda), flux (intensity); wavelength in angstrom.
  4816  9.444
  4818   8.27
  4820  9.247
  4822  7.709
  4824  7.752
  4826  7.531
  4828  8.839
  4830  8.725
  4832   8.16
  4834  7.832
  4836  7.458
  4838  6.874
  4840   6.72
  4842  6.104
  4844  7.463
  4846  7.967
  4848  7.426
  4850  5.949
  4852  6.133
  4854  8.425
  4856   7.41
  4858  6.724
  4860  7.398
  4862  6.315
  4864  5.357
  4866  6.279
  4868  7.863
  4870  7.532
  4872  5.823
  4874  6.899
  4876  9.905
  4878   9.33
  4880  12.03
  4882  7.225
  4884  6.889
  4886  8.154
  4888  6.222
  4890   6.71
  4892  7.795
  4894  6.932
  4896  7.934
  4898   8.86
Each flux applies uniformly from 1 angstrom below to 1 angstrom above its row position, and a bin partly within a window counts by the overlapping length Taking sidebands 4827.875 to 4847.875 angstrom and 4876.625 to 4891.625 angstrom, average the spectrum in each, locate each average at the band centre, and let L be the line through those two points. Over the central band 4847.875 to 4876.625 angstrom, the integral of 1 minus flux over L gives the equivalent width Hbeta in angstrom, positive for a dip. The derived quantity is 3.2 angstrom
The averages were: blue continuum 7.55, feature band 6.98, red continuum 8.11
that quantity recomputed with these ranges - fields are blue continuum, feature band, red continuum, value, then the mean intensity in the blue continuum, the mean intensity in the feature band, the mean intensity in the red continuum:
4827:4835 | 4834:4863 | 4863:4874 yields 1.86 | 8.39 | 7.05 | 6.6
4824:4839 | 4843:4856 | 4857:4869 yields -0.10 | 7.91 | 7.24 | 6.66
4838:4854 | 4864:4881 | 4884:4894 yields -2.32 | 6.93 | 8.04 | 7.16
